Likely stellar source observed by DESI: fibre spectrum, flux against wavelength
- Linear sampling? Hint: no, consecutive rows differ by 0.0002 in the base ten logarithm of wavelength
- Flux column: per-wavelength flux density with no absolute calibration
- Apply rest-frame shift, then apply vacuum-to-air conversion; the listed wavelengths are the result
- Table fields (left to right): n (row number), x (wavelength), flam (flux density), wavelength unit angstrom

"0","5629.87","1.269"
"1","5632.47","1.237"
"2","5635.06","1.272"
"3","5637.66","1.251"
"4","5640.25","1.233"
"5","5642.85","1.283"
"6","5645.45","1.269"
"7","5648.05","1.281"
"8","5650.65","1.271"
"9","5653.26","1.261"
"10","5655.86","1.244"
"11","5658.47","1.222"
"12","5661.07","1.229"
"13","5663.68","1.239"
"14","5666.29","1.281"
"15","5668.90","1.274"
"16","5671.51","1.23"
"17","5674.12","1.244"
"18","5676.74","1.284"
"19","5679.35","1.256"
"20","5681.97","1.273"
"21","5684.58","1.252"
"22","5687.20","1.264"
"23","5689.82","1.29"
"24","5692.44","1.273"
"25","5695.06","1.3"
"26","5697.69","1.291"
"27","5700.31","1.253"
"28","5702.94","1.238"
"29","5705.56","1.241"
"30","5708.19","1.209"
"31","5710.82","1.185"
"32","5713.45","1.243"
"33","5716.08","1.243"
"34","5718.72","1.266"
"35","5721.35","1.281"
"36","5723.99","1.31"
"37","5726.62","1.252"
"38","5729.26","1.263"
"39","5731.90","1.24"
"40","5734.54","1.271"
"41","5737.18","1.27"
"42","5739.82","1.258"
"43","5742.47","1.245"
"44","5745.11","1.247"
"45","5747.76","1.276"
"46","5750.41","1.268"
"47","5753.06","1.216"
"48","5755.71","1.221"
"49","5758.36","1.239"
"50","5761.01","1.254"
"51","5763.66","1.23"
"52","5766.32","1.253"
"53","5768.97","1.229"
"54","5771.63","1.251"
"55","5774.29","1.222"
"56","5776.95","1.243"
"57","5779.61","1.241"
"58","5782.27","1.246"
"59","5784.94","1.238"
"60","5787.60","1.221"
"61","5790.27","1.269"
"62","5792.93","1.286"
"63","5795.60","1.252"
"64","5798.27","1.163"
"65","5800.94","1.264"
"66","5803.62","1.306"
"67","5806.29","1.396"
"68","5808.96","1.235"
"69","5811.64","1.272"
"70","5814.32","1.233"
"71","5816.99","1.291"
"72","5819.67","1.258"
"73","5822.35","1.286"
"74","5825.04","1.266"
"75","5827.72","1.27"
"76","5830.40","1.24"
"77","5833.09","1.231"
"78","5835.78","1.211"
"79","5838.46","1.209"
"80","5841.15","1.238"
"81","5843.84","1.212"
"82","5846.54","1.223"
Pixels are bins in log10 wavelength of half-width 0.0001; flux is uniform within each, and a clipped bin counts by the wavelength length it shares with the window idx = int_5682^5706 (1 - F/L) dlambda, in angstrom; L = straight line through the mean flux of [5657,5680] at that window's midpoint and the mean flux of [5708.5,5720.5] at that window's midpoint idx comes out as -0.5 angstrom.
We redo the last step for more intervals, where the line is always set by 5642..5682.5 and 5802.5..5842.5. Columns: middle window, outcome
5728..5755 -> 0.1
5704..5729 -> 0.2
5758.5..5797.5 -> 0.5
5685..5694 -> -0.1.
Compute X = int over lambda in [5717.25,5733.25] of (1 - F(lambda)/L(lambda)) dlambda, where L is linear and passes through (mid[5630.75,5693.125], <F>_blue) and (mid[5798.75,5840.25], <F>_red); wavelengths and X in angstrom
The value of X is -0.1 angstrom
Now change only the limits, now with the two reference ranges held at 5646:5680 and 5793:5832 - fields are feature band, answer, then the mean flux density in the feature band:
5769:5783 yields 0.3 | 1.24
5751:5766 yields 0.3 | 1.24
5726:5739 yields 0.0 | 1.26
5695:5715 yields 0.3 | 1.24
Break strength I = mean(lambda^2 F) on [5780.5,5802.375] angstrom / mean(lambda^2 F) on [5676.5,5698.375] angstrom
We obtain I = 1.0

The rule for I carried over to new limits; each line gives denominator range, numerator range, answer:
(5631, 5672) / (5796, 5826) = 1.07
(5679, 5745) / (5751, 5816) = 1.02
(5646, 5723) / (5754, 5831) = 1.04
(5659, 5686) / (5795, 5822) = 1.06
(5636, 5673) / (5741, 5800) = 1.03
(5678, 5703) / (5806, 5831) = 1.05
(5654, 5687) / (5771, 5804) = 1.03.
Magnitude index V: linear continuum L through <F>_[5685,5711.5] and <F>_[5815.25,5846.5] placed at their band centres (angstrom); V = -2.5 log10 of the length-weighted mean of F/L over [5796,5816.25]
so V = -0.02 mag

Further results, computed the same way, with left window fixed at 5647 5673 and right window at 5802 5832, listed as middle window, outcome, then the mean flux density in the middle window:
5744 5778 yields 0.02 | 1.24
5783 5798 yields 0.02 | 1.25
